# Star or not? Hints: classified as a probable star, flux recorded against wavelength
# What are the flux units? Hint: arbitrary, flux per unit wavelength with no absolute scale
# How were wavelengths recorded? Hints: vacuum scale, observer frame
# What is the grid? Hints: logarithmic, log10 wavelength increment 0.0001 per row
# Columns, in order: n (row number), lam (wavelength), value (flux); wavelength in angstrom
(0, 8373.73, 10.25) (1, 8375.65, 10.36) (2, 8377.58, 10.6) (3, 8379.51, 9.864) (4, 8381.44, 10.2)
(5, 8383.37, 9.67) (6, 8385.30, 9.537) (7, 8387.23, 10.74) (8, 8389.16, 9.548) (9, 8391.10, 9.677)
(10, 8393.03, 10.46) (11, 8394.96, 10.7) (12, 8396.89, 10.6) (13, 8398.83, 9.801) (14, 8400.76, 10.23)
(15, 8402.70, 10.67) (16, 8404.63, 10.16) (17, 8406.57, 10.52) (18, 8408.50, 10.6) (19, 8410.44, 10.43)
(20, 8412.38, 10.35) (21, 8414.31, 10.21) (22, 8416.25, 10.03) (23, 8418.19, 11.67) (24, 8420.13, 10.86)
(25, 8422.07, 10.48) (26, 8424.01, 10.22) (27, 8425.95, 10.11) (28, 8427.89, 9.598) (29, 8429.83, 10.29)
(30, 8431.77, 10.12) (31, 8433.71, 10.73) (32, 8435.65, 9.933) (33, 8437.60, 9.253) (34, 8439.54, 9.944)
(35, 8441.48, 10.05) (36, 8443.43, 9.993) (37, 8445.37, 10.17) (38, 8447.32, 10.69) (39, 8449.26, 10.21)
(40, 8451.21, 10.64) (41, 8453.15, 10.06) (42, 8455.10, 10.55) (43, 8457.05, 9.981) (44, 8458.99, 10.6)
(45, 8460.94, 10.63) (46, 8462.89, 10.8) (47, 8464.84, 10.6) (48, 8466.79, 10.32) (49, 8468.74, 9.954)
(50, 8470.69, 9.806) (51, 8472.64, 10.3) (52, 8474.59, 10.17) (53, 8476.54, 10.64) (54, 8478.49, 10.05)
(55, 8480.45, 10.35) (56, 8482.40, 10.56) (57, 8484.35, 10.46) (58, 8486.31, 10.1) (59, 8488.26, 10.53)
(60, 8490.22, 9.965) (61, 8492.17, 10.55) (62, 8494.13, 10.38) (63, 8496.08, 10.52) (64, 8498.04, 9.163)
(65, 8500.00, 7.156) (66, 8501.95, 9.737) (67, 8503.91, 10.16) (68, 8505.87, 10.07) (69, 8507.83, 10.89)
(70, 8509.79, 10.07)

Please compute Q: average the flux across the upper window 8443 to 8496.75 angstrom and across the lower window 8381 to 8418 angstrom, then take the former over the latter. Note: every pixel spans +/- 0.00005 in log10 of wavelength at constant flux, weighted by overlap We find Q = 1.0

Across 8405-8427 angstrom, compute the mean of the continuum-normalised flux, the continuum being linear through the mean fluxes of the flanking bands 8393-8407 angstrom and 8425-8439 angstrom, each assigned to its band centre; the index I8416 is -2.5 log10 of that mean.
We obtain -0.03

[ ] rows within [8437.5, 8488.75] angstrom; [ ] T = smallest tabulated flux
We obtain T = 9.253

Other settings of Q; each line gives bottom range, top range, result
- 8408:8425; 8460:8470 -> 0.99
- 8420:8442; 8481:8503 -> 0.98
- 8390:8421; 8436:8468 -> 0.98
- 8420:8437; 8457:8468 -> 1.03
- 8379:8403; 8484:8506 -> 0.98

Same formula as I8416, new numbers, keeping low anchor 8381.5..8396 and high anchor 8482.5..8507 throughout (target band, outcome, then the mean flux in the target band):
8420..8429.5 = -0.02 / 10.2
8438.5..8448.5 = -0.02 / 10.2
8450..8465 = -0.05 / 10.5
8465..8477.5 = -0.03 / 10.2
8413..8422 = -0.07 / 10.7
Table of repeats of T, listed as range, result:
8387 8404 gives 9.548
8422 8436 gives 9.598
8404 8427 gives 10.03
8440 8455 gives 9.993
